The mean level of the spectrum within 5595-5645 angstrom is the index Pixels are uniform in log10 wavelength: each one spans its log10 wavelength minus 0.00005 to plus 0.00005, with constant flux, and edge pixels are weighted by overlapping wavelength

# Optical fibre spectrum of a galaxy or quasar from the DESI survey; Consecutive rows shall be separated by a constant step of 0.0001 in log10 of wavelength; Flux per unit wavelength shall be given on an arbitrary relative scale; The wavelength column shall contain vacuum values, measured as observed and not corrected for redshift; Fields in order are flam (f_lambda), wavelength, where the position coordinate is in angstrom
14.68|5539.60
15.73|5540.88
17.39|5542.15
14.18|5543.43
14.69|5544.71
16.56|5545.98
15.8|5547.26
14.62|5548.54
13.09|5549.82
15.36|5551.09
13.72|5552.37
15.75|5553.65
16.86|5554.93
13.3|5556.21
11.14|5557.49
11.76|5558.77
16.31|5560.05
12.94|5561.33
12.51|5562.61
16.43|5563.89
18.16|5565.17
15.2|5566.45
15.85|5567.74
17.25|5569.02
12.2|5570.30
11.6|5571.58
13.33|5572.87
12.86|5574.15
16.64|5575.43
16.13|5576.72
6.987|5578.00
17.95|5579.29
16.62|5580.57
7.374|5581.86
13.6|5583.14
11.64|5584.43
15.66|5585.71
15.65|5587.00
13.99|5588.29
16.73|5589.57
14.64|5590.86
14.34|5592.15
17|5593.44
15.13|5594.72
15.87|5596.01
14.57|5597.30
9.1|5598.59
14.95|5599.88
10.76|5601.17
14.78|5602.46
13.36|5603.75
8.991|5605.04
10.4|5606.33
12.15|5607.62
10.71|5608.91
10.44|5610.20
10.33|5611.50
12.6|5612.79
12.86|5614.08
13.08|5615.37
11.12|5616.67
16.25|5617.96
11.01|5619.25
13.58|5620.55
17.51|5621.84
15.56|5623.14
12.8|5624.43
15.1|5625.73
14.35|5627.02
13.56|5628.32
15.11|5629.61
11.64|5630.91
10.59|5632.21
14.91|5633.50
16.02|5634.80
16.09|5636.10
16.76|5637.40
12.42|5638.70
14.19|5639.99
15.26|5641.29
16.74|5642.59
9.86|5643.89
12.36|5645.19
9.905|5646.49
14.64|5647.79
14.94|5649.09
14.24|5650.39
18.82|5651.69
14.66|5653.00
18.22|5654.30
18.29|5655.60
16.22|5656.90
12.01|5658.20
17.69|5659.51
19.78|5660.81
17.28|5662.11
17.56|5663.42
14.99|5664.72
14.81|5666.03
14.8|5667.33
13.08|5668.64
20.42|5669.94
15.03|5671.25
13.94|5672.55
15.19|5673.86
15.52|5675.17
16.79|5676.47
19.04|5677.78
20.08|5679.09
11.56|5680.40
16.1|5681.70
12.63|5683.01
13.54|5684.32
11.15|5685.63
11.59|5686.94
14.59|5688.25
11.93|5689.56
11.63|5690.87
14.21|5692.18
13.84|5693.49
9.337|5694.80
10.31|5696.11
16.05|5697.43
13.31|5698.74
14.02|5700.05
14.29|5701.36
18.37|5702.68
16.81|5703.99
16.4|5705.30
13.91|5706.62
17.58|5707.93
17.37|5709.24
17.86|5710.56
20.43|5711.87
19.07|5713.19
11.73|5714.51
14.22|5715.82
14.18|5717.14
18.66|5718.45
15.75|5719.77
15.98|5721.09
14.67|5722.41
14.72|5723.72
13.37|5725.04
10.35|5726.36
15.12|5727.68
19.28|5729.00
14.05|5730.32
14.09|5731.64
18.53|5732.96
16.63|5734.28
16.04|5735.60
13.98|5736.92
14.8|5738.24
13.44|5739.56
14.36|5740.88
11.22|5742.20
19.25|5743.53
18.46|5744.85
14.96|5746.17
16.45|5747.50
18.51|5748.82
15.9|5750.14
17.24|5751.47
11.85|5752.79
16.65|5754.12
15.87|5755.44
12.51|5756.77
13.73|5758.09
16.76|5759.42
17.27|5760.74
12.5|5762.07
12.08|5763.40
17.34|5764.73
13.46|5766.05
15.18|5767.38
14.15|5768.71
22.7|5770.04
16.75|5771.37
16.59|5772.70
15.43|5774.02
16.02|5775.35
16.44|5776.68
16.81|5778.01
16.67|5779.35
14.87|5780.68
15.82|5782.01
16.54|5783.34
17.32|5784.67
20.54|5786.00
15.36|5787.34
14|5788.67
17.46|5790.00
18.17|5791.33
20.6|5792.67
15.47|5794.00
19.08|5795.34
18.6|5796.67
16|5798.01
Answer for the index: 13.3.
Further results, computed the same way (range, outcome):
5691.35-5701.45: 13.1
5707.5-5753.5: 15.7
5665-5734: 15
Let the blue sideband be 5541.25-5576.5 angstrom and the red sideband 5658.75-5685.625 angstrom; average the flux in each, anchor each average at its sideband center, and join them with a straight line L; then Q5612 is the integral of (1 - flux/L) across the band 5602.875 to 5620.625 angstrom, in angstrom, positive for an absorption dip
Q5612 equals 3.9 angstrom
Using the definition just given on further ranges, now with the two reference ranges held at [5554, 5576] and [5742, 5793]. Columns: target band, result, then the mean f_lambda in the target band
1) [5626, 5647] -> 1.7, 13.8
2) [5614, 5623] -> 0.6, 13.8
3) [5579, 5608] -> 1.9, 13.7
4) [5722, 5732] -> 0.8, 14.5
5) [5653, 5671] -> -1.4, 16.4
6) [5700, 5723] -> -0.9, 16.2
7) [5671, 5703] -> 2.8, 14.1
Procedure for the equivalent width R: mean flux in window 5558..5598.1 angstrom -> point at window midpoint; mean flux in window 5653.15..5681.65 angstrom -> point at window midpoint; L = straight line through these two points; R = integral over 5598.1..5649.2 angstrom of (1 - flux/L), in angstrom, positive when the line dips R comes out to 7.3 angstrom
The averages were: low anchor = 14.4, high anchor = 16.3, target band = 13.2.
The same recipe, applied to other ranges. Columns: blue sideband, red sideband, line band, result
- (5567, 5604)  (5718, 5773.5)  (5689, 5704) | 1.5 angstrom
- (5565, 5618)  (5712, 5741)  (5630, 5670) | -2.3 angstrom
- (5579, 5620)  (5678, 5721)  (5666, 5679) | -1.5 angstrom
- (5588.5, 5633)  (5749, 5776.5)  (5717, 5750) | -0.8 angstrom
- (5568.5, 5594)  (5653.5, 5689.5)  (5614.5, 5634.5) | 1.4 angstrom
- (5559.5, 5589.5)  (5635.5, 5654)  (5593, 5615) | 2.7 angstrom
